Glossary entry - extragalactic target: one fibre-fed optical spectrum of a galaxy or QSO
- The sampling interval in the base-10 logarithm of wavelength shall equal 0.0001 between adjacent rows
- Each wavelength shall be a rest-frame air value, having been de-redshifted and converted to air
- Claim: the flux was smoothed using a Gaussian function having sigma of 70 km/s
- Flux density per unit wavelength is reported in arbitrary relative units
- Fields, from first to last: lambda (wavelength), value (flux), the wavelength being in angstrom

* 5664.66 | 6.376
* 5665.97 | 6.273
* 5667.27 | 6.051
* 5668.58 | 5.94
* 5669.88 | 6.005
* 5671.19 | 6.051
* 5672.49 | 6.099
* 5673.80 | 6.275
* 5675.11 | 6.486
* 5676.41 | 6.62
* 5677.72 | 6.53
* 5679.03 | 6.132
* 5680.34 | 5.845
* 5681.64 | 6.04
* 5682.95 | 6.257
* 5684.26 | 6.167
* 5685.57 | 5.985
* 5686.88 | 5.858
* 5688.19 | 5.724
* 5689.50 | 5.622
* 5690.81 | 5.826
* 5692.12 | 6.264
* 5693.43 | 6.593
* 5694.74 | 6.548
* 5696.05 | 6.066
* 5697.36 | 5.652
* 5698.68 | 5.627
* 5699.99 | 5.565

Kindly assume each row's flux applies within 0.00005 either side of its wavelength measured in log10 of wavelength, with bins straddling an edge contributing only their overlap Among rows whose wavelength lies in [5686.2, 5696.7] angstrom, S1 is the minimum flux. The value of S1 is 5.622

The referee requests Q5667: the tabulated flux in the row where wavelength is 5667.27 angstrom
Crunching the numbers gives 6.051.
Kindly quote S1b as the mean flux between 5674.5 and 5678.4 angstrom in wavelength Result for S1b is 6.55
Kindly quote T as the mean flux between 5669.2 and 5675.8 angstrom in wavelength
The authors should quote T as 6.19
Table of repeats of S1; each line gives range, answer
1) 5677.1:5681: 5.845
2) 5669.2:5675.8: 6.005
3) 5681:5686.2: 5.985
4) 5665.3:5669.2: 5.94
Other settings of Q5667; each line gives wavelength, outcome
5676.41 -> 6.62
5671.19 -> 6.051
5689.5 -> 5.622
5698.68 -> 5.627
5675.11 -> 6.486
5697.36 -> 5.652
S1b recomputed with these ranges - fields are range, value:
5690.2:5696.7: 6.27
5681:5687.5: 6.06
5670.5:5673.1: 6.08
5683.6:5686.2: 6.07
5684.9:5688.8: 5.86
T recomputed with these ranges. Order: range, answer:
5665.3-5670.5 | 6.07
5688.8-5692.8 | 5.91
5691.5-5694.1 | 6.44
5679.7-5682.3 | 5.96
